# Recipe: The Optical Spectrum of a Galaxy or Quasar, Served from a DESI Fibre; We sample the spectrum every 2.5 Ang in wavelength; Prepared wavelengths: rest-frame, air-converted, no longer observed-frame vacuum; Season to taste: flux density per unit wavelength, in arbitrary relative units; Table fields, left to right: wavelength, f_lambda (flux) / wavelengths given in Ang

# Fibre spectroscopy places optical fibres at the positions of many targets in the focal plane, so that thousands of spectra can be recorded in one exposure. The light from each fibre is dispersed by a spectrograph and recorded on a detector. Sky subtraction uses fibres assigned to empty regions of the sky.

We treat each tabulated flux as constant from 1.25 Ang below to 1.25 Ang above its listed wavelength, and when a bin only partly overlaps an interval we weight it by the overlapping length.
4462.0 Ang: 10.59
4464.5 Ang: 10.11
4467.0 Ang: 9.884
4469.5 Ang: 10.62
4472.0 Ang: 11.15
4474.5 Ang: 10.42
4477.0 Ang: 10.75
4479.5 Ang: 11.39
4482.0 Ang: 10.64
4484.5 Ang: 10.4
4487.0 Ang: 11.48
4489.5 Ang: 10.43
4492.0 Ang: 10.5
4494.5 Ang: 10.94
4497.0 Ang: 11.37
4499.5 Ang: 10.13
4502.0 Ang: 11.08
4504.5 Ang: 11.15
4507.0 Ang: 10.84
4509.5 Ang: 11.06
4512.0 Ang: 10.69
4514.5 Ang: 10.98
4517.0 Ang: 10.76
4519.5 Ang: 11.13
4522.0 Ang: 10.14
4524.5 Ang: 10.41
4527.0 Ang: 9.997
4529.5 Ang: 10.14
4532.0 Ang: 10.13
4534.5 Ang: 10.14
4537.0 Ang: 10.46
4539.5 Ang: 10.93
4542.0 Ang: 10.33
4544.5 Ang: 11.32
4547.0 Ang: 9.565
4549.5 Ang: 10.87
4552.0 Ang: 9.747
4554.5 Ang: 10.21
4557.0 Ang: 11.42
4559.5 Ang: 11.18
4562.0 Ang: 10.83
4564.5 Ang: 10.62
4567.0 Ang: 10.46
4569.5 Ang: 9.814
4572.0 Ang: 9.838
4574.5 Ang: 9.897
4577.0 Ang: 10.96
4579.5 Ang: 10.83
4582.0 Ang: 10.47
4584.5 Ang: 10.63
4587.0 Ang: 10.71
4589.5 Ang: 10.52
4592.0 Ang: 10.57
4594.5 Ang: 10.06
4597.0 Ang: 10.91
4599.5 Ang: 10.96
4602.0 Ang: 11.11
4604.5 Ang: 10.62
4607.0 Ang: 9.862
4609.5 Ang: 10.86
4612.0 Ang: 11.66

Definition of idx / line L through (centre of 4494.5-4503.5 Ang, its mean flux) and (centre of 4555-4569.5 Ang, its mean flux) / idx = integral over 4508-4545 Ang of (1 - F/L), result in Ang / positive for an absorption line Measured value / 0.9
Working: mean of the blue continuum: 10.9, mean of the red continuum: 10.8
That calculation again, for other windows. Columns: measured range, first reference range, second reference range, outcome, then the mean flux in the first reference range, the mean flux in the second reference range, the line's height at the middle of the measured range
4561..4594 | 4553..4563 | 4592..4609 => 0.89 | 10.9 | 10.6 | 10.8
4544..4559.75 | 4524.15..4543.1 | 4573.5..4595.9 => -0.24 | 10.3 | 10.5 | 10.4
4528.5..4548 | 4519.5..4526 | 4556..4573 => 0.19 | 10.4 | 10.6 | 10.5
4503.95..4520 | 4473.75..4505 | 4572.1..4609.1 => -0.24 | 10.8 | 10.6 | 10.8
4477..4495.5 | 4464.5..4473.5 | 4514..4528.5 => -0.55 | 10.5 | 10.5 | 10.5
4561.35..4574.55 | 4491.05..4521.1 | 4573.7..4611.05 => 0.55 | 10.9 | 10.6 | 10.7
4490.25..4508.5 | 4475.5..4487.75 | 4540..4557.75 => -0.10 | 10.9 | 10.5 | 10.8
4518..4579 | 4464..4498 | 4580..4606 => 1.36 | 10.7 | 10.7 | 10.7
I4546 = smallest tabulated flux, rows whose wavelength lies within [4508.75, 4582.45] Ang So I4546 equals 9.565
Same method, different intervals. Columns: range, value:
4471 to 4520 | 10.13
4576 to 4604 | 10.06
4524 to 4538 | 9.997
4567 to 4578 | 9.814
